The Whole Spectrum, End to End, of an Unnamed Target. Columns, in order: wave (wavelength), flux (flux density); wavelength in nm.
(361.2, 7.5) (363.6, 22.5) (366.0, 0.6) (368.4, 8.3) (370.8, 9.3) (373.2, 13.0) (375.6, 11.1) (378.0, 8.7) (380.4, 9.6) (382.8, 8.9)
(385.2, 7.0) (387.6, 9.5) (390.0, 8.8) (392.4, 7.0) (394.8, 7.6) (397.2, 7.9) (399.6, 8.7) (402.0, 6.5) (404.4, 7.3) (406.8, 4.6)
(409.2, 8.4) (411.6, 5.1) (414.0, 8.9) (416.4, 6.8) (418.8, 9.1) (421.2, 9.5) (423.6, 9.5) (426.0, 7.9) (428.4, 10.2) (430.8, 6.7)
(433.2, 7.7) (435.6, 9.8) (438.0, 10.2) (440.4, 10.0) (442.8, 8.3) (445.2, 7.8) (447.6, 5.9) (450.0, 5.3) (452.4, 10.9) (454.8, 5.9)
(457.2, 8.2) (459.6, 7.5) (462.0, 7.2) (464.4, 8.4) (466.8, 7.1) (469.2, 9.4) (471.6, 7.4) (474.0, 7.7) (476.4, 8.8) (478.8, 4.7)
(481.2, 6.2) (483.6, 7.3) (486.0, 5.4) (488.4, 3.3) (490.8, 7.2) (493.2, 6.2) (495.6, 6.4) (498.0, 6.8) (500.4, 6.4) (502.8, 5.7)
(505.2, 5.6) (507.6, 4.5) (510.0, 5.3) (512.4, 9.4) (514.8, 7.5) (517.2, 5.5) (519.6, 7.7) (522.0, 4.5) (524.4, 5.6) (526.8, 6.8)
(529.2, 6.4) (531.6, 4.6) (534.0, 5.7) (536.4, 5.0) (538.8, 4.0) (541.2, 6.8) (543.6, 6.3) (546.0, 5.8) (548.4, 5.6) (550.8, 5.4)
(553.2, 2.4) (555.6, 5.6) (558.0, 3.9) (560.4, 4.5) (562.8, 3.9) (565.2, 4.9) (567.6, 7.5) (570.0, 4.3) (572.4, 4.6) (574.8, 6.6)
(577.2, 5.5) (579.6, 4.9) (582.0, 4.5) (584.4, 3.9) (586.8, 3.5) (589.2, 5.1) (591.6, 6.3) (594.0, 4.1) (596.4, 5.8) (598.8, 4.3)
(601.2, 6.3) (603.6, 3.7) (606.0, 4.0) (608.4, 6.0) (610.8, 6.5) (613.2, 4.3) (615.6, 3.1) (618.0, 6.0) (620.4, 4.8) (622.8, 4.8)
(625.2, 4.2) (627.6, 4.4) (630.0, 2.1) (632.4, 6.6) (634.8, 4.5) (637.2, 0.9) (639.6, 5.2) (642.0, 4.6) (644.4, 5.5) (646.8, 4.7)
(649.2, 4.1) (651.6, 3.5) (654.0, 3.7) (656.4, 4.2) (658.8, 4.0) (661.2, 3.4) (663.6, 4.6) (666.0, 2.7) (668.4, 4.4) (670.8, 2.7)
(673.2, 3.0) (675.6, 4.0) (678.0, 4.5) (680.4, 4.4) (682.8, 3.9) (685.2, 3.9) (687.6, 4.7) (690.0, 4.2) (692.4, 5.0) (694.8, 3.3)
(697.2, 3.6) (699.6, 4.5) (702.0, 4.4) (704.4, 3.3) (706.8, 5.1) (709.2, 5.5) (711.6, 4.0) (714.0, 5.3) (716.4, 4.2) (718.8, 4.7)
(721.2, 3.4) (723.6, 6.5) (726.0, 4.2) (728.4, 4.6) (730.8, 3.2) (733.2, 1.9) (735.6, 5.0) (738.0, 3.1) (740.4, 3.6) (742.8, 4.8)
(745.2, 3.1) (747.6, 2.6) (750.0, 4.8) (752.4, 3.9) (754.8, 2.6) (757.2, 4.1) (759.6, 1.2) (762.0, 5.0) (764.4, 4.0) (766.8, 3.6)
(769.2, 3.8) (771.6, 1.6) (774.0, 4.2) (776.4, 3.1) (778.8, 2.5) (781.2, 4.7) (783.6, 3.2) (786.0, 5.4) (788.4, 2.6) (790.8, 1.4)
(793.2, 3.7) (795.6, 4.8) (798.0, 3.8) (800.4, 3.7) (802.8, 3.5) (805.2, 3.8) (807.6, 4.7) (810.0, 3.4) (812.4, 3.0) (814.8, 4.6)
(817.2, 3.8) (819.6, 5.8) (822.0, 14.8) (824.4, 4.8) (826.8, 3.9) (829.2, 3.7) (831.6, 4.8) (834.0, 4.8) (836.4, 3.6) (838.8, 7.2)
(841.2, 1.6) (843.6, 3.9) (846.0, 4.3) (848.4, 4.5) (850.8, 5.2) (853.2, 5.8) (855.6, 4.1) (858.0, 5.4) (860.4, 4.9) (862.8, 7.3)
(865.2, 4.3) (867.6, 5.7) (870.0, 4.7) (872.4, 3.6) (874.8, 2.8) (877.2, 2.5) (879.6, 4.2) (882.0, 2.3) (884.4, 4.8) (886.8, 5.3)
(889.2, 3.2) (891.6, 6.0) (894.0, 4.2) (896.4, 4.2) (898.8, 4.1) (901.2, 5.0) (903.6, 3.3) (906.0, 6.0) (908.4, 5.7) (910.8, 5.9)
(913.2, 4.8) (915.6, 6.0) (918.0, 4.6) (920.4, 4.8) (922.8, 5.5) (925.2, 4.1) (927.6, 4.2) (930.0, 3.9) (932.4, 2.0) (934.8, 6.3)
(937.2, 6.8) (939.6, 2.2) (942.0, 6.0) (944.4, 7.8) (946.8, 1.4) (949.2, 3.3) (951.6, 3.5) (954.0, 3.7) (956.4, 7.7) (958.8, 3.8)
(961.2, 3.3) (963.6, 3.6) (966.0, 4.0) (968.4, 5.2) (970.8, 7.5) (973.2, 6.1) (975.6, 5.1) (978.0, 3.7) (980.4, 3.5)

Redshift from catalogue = 1.20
